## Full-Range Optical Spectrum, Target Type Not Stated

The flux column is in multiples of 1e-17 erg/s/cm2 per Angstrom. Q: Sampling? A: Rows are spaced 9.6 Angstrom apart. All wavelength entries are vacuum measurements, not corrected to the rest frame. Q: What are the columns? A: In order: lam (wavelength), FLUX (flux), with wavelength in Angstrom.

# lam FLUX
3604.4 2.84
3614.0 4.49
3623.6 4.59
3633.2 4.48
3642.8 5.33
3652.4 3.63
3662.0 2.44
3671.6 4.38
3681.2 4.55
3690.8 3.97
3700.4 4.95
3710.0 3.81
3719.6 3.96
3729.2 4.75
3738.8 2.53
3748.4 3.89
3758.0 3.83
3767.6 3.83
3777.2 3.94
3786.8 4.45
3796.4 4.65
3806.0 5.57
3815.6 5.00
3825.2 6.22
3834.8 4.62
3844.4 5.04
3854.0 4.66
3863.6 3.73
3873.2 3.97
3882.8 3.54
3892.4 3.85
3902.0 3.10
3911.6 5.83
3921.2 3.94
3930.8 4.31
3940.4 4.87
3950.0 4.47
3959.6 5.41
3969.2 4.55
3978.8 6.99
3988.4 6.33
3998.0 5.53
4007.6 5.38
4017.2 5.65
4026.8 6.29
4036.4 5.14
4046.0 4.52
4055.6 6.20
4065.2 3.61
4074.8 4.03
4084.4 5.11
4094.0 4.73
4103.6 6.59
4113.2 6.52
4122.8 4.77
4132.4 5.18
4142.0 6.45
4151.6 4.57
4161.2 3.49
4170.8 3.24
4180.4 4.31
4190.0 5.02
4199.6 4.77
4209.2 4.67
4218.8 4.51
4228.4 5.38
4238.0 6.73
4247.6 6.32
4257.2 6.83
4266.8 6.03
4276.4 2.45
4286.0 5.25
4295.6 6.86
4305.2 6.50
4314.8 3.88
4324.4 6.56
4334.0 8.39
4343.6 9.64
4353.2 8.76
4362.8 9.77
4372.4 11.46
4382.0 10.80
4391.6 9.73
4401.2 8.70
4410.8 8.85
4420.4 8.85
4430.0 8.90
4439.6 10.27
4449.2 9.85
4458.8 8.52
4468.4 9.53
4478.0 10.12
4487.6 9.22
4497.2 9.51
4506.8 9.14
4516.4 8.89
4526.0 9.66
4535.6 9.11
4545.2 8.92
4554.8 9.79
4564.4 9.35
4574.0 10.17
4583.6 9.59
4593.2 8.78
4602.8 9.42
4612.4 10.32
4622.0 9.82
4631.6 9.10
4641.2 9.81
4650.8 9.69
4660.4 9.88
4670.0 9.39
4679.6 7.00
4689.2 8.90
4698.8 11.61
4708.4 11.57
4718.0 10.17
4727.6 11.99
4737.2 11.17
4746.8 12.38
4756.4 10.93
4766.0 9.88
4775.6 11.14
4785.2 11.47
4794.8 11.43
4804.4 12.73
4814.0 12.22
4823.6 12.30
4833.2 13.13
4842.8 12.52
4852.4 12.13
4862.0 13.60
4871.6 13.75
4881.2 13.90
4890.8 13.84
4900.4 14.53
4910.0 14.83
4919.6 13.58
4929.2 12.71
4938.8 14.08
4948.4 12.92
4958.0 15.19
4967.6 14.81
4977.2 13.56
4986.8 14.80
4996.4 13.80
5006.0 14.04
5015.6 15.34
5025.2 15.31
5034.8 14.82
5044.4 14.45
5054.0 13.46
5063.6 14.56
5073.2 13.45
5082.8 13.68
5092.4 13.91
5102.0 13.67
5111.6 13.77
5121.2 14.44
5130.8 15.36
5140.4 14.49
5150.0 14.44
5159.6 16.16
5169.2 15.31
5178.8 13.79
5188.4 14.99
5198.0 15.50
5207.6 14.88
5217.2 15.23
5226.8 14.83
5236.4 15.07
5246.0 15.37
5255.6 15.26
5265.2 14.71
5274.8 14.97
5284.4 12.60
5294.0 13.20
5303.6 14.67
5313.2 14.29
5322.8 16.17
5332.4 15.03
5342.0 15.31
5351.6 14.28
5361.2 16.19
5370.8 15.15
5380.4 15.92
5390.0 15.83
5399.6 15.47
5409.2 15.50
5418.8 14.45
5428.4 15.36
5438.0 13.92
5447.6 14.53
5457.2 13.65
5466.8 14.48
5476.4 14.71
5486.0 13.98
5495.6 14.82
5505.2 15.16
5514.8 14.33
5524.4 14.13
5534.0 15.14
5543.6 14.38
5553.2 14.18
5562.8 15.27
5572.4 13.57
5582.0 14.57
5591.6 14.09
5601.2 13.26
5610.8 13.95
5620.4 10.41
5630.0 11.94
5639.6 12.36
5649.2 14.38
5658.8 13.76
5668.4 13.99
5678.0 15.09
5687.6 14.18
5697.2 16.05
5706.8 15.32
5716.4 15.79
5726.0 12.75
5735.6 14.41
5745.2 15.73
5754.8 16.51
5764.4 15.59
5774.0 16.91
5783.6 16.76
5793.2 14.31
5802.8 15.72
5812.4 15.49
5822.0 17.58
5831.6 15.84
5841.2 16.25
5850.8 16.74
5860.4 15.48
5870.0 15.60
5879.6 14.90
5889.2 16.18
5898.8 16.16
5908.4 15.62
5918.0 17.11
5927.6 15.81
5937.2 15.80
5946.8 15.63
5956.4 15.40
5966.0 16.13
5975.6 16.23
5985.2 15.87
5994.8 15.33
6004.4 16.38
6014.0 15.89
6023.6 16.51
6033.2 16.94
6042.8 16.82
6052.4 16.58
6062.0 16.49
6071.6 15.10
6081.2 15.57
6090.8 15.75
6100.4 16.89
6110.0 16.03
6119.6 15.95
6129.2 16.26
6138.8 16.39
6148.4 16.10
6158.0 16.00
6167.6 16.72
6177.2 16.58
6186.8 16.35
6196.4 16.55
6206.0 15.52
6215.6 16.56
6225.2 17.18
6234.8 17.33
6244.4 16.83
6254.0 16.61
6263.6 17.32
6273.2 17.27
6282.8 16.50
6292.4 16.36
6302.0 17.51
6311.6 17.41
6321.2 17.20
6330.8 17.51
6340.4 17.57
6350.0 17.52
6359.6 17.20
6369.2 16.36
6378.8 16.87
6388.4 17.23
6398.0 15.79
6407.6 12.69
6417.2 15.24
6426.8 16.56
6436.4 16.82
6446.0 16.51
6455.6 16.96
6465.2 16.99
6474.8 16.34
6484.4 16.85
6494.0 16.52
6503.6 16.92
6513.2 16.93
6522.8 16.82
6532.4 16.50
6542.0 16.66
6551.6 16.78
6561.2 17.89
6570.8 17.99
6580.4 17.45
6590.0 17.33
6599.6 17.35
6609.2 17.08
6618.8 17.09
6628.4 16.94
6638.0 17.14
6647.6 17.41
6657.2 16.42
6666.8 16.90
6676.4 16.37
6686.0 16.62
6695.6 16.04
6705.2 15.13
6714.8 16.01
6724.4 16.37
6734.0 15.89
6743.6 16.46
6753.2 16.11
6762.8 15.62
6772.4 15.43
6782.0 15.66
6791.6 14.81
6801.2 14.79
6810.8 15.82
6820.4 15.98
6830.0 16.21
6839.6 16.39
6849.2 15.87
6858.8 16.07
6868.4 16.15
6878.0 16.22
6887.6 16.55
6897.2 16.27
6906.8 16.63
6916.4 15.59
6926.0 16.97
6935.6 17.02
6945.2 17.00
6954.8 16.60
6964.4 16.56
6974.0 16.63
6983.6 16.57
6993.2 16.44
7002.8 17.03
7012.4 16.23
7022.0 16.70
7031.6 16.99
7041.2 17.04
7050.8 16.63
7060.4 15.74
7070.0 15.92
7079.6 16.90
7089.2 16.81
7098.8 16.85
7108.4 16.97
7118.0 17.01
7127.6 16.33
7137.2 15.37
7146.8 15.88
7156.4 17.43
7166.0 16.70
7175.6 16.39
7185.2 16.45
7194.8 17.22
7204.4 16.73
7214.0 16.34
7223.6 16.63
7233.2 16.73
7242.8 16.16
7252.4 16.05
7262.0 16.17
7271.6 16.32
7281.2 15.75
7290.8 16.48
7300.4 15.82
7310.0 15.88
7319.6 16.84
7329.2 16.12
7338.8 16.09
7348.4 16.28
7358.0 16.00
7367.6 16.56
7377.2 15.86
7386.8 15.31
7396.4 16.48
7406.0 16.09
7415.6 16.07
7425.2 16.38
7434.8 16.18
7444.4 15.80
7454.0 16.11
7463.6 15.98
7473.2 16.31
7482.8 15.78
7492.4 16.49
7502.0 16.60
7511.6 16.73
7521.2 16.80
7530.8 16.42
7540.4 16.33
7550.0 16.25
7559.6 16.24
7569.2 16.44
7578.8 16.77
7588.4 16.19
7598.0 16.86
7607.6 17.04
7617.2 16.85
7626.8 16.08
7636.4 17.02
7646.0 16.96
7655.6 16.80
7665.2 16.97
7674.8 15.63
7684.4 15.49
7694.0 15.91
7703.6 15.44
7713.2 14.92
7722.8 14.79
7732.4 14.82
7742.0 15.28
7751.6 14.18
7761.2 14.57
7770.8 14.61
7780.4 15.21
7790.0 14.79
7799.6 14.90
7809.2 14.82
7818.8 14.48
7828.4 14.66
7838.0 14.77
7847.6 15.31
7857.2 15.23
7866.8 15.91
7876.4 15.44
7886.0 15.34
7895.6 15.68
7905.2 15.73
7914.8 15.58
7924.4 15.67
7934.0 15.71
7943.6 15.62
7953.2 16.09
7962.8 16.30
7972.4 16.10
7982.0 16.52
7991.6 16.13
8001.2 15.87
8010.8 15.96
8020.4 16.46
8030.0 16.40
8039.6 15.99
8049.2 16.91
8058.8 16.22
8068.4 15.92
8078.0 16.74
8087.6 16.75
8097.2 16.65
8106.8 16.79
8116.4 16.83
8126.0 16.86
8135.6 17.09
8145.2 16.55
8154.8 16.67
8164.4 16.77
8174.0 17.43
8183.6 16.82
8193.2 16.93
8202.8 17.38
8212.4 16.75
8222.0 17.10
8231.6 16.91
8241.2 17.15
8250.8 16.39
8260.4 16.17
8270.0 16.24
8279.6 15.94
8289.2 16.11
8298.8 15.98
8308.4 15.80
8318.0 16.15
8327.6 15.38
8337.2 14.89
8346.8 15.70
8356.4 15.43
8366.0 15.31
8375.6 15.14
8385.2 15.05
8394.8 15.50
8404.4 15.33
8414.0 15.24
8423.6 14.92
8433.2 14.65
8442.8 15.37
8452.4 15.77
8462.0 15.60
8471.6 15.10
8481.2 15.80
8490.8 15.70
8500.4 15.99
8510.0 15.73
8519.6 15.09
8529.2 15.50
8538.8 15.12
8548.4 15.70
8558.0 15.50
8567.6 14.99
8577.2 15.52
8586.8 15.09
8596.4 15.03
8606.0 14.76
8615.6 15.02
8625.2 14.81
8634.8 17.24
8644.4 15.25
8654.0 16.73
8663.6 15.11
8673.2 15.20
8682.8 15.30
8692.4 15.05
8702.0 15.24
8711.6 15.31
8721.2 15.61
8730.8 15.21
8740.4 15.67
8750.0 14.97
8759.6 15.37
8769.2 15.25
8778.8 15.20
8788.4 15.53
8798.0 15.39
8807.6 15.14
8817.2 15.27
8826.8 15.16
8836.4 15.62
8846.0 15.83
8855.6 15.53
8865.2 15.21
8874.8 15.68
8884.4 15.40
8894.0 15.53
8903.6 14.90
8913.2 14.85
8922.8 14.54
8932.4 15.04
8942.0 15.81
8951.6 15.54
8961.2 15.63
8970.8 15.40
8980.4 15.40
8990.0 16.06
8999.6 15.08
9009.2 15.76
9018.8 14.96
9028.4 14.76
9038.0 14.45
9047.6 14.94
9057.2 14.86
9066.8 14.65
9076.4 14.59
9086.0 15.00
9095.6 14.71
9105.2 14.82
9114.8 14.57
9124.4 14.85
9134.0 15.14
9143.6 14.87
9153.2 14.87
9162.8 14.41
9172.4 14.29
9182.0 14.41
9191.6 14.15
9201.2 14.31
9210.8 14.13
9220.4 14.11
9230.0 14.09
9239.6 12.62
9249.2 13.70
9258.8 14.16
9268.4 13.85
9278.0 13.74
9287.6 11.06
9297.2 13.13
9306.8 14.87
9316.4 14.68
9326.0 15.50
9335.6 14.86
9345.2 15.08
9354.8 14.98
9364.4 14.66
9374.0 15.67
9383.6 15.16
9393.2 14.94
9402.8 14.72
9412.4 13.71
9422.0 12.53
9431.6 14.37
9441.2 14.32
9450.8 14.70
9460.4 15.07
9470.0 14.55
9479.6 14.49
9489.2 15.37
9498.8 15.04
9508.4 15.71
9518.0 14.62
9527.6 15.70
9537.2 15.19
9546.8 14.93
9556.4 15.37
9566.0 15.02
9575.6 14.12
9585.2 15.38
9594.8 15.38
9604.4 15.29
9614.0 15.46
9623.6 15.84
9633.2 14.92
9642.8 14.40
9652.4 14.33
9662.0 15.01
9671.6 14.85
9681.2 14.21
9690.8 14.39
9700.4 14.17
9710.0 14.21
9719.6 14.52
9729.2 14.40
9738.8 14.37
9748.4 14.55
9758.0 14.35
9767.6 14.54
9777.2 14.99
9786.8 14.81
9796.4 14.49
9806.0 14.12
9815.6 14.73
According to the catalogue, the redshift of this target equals 0.087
